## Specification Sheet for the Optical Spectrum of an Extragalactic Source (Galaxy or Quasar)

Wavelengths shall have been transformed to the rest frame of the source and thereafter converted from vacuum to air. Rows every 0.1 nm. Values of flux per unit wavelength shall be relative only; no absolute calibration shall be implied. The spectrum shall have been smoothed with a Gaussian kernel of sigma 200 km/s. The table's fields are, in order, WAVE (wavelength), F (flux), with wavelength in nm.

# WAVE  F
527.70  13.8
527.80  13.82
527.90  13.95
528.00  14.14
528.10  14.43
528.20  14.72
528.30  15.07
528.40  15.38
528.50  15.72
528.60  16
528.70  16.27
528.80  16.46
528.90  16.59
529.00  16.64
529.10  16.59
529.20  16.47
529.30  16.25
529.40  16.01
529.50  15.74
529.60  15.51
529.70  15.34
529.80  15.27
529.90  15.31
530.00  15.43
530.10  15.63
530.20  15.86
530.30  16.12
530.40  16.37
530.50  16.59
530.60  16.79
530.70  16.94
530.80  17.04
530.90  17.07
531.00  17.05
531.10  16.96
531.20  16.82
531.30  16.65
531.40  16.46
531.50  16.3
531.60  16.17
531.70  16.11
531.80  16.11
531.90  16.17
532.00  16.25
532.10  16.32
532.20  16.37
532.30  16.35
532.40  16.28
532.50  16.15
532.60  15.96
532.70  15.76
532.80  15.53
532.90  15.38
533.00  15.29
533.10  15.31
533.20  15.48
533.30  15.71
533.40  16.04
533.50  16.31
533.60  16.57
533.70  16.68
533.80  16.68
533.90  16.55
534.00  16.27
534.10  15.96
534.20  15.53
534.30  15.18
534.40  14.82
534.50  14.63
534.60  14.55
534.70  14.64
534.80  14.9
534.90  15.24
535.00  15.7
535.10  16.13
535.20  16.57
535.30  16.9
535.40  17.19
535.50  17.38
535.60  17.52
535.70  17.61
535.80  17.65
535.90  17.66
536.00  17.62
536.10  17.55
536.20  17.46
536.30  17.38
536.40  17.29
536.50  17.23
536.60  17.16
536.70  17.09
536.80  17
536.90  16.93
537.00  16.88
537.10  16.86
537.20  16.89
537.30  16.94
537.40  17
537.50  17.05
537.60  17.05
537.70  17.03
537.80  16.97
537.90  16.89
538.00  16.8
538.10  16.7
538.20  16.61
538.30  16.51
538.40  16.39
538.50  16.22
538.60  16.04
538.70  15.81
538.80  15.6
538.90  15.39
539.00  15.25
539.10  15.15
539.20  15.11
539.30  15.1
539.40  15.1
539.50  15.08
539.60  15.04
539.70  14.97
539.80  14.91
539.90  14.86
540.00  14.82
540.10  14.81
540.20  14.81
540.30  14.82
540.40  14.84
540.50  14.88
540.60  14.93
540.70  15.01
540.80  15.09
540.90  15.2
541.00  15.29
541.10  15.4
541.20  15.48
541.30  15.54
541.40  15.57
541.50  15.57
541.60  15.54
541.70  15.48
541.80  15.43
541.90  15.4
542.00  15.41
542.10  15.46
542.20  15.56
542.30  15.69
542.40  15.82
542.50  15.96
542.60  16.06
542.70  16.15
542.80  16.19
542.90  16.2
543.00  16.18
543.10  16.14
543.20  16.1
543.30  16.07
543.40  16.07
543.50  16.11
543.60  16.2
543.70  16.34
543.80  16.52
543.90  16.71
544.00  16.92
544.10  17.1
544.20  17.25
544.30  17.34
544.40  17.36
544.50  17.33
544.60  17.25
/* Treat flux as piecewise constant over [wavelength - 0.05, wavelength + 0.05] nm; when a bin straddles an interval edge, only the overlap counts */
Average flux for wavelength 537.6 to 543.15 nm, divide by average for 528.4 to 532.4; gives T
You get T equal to 1.0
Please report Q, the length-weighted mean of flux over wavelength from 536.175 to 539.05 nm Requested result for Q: 16.7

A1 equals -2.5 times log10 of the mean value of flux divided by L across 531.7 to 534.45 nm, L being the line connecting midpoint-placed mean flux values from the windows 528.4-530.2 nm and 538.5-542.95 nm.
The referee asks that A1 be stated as -0.01 mag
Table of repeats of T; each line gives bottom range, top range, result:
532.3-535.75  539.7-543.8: 0.97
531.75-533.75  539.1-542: 0.95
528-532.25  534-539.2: 1.02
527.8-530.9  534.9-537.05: 1.08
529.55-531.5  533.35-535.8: 0.99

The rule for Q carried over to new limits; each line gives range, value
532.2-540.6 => 16.1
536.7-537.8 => 17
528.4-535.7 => 16.1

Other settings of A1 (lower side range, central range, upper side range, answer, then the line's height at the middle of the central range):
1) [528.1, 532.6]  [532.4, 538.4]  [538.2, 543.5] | -0.04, 15.8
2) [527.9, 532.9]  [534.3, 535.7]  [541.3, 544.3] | 0.01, 16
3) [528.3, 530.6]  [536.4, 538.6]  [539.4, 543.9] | -0.08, 15.7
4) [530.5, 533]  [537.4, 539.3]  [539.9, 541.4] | -0.06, 15.4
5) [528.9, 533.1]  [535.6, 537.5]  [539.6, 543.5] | -0.09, 15.8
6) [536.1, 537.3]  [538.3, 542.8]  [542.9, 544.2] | 0.09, 16.7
